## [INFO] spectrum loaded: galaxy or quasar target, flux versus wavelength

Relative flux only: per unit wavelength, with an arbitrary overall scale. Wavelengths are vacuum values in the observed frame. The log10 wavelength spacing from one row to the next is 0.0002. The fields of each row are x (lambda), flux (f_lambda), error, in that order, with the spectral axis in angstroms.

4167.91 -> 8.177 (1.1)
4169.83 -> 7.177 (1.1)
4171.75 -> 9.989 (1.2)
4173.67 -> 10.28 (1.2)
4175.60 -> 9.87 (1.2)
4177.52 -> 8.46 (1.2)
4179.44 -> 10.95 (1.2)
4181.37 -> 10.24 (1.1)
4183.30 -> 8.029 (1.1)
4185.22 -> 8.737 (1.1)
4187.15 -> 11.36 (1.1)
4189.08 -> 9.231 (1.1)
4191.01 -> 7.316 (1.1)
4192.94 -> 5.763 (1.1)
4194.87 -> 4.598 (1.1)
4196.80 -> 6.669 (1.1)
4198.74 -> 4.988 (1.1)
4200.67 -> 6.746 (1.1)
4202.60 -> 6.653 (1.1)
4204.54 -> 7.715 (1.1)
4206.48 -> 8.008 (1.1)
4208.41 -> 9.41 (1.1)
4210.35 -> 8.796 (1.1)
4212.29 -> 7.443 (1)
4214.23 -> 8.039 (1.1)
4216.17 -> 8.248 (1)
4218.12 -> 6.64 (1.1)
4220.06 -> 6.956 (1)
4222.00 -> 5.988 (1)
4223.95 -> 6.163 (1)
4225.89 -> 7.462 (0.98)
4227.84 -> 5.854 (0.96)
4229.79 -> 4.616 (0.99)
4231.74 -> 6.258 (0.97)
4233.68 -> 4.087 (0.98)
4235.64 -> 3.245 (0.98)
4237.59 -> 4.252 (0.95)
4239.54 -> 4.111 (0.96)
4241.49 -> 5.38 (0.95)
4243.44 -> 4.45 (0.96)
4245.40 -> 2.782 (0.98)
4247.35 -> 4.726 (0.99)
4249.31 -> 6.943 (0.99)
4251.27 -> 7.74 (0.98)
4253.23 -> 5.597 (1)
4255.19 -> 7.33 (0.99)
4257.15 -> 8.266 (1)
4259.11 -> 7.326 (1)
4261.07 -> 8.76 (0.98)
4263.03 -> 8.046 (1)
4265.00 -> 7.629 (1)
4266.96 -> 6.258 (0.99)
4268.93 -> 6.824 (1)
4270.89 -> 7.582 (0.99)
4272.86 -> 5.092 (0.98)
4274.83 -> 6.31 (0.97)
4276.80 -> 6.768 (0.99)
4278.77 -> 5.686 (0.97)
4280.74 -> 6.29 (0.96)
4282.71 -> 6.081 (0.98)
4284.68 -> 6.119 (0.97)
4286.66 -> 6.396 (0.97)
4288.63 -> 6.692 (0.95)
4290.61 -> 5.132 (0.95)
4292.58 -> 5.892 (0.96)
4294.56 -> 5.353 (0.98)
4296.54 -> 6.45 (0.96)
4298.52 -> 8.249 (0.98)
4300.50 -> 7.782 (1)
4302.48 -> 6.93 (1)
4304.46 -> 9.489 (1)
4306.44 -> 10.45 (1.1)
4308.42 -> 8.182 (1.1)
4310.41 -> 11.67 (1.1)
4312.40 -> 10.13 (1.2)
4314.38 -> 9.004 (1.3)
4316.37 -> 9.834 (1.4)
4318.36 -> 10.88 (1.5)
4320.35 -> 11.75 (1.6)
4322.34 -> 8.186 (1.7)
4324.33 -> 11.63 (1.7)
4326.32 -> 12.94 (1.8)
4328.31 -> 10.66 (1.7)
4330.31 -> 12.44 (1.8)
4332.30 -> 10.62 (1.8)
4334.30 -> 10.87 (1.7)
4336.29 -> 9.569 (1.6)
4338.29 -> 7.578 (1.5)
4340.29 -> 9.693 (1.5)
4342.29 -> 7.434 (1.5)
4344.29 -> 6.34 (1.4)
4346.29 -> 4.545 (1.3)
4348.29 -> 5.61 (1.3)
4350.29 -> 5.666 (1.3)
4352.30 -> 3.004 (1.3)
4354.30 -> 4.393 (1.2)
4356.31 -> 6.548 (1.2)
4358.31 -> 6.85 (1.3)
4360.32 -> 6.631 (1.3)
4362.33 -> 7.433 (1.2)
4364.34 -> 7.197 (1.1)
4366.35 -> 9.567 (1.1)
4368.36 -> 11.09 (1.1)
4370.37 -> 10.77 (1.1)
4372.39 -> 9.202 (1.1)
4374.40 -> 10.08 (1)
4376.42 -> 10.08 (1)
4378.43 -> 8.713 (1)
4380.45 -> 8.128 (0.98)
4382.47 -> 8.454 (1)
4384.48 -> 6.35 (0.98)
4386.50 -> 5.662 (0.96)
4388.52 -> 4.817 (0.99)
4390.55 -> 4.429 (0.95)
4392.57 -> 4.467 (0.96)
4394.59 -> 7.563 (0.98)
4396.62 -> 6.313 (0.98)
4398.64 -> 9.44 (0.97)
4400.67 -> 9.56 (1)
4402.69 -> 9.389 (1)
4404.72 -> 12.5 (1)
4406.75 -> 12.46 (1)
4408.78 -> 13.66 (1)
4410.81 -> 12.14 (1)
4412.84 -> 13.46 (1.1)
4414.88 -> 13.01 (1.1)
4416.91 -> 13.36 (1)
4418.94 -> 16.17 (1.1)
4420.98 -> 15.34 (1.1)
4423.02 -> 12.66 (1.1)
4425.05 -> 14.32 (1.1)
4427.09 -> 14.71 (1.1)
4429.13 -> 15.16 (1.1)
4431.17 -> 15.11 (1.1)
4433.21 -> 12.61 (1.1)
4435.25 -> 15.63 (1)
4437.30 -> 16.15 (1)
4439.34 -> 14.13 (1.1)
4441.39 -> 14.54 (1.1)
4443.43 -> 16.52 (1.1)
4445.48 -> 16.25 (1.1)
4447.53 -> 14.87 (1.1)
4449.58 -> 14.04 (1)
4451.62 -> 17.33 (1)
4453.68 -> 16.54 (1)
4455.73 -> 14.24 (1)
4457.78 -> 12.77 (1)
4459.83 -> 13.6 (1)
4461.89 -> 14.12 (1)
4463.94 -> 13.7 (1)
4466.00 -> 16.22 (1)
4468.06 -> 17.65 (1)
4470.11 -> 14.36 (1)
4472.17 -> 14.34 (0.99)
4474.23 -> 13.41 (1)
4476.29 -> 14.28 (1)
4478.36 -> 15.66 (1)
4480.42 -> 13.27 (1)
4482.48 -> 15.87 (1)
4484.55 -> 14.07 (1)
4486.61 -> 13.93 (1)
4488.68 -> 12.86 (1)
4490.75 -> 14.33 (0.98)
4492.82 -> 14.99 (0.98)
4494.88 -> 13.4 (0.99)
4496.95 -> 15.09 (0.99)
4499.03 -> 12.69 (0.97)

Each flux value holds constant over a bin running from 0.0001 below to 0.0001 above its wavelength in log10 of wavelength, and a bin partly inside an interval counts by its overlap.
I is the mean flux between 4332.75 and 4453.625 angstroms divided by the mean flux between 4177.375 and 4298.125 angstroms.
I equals 1.5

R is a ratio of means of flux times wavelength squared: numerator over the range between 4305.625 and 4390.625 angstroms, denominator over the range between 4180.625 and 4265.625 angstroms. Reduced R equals 1.33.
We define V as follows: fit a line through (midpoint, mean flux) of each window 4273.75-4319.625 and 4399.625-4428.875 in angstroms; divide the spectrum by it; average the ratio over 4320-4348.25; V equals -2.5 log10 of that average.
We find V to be -0.01 mag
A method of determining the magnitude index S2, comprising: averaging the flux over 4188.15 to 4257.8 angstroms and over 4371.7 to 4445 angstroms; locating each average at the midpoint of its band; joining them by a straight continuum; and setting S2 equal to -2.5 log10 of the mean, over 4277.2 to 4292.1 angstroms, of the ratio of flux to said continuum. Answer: 0.30 mag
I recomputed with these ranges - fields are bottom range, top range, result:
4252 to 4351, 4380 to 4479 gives 1.59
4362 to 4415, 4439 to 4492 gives 1.62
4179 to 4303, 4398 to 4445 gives 2.03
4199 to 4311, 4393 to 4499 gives 2.06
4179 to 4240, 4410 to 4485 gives 2.09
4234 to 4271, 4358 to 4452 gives 1.84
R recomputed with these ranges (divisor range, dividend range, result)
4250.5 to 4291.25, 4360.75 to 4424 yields 1.53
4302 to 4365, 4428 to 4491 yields 1.82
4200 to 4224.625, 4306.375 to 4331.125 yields 1.49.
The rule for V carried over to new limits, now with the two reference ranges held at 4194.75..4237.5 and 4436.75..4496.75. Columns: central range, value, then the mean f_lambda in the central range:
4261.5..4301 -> 0.303 mag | 6.55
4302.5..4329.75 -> -0.048 mag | 10.3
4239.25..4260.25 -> 0.277 mag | 5.96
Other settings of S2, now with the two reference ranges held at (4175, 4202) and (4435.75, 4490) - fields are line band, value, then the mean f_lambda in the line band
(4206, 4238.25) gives 0.32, 6.55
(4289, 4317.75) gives 0.31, 8.19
